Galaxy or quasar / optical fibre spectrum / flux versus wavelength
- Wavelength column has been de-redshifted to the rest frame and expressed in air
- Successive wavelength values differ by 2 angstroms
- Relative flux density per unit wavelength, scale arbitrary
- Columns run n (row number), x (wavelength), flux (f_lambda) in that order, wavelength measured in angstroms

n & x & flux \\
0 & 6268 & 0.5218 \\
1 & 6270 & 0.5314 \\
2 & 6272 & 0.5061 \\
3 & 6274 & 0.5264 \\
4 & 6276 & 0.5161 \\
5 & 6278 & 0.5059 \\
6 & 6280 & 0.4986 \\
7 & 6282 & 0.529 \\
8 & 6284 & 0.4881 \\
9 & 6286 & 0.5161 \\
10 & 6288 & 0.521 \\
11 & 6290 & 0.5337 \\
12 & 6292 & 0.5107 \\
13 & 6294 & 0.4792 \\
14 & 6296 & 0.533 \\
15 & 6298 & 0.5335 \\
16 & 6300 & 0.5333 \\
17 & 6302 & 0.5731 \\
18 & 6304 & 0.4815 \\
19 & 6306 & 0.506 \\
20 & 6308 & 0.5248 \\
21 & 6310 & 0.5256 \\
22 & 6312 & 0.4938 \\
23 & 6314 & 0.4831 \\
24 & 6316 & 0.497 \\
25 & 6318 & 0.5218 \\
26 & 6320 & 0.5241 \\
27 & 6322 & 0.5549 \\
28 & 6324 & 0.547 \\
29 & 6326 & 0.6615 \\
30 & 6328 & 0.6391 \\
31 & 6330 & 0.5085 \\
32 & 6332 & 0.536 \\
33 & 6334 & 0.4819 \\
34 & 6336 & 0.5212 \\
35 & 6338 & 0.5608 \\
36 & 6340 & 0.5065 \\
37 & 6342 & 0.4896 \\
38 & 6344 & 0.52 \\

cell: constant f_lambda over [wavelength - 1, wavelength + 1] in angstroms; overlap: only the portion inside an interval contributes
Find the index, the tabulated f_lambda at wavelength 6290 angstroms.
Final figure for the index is 0.5337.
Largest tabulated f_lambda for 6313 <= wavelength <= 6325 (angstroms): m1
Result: 0.5549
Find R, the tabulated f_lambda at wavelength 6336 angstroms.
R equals 0.5212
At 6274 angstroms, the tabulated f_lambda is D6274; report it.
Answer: 0.5264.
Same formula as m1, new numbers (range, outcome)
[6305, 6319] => 0.5256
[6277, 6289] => 0.529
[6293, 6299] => 0.5335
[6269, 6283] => 0.5314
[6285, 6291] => 0.5337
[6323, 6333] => 0.6615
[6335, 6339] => 0.5608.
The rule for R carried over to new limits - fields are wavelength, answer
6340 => 0.5065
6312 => 0.4938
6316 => 0.497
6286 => 0.5161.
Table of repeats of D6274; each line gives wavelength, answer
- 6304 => 0.4815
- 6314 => 0.4831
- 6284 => 0.4881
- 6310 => 0.5256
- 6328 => 0.6391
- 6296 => 0.533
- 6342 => 0.4896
